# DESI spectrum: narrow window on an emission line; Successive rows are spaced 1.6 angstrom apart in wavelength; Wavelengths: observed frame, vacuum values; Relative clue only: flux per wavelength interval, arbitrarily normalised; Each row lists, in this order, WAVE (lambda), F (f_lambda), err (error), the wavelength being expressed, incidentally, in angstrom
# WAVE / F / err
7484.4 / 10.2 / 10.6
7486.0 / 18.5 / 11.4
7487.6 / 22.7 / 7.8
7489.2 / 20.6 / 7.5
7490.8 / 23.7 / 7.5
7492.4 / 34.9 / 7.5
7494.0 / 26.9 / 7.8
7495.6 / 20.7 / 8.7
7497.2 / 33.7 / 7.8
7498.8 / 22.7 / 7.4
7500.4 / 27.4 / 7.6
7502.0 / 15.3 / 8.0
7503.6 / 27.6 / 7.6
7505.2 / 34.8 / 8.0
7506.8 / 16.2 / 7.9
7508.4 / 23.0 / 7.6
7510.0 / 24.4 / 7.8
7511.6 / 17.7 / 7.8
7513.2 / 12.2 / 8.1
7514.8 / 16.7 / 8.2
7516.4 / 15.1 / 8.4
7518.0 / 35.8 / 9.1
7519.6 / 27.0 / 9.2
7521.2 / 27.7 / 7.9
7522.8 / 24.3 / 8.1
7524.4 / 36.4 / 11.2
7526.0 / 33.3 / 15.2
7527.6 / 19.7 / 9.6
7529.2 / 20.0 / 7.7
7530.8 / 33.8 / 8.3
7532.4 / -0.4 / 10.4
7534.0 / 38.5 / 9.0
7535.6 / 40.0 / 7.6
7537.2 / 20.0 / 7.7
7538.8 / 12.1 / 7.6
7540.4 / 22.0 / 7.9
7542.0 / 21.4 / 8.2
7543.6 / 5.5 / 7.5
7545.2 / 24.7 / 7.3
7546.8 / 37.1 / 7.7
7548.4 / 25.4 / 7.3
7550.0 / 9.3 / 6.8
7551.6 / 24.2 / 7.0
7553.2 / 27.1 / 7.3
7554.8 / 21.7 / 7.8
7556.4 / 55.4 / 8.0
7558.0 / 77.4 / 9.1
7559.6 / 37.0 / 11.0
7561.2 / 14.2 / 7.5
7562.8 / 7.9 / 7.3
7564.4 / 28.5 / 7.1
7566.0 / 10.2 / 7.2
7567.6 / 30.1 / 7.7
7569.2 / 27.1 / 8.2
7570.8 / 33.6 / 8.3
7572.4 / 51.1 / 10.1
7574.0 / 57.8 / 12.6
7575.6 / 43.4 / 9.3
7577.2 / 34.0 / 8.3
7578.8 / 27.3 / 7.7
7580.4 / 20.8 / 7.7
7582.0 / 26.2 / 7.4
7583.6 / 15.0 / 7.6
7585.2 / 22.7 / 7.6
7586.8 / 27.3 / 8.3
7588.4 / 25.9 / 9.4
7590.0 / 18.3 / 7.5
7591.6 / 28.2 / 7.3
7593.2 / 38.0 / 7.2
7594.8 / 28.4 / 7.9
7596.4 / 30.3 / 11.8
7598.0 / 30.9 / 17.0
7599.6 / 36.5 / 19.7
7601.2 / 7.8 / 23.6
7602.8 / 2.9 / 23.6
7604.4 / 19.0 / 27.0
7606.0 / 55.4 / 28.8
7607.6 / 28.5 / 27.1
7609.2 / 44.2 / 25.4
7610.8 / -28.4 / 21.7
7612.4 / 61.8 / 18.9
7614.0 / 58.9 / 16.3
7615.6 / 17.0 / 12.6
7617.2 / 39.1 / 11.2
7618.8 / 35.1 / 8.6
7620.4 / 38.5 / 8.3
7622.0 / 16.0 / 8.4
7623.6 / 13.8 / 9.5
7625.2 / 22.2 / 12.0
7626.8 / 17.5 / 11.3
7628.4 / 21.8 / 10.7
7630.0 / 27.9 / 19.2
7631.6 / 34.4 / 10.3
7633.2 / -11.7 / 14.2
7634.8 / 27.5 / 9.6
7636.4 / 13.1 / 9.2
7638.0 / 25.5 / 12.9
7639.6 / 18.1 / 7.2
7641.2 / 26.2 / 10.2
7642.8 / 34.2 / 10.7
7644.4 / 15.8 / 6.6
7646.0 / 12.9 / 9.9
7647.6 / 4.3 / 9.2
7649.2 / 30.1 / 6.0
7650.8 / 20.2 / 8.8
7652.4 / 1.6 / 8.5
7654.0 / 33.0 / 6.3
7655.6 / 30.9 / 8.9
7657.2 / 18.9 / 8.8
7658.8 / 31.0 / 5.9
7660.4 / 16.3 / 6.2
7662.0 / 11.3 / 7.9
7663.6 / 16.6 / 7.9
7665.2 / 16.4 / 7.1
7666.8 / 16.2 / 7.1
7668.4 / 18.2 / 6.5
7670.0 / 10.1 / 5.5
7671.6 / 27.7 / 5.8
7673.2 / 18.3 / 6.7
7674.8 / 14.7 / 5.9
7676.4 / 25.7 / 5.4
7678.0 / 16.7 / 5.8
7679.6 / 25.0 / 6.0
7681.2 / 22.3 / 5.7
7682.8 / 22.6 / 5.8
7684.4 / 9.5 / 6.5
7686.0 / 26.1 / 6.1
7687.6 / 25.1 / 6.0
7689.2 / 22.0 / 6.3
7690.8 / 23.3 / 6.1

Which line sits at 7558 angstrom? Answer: [S II]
